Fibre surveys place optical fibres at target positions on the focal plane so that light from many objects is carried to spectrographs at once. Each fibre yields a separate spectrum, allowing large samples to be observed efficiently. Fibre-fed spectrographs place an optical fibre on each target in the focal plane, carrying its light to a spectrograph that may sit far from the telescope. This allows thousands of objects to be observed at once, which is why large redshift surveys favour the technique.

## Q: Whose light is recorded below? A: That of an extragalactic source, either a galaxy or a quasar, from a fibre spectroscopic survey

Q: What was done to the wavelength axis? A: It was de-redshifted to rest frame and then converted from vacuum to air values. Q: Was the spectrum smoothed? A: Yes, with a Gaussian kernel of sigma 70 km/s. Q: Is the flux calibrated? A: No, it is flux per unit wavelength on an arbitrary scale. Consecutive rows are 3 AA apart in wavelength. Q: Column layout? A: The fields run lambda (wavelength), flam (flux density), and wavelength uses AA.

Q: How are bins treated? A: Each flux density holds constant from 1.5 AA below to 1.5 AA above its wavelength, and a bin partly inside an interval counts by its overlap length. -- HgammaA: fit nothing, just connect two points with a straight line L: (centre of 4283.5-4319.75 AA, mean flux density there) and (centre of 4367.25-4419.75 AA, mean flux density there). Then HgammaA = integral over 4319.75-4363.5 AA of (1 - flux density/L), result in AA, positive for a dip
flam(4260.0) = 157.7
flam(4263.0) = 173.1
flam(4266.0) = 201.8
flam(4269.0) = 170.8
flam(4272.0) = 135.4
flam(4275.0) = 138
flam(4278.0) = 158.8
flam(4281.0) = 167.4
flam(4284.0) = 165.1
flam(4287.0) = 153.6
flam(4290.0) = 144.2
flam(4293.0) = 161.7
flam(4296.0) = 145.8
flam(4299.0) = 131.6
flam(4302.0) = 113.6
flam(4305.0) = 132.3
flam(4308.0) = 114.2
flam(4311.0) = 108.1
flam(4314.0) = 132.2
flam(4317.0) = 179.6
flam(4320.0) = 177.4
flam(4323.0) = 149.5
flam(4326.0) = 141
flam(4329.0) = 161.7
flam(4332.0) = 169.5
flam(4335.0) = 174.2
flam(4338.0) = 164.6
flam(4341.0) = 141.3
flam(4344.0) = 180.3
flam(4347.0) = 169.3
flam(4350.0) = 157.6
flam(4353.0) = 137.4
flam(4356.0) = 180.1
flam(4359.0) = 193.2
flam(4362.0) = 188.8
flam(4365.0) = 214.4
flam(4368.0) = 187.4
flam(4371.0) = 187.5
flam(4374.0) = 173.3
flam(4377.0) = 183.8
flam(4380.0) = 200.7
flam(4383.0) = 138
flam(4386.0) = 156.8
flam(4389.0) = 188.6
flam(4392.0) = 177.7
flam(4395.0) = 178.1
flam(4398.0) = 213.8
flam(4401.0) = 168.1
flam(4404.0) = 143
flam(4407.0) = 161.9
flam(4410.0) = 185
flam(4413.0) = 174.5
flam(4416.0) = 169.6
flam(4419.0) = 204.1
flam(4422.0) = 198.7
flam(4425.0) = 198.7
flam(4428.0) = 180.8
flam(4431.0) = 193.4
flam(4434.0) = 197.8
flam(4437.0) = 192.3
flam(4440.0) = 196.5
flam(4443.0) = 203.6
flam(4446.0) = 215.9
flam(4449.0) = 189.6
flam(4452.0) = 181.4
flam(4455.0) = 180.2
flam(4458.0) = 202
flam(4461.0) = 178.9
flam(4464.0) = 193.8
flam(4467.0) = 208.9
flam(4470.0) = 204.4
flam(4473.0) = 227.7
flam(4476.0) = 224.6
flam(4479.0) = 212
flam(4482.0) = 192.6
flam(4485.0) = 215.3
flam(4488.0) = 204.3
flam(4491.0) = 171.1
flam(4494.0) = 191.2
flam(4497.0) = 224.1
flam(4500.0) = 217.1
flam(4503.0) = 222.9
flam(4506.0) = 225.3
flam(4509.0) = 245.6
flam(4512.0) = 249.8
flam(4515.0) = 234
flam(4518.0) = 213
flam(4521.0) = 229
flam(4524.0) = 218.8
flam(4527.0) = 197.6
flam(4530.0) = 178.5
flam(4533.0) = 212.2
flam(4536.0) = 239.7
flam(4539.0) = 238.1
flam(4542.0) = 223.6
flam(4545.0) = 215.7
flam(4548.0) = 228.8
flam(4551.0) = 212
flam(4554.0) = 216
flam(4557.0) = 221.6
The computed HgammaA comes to -2.5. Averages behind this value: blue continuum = 141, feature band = 165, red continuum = 177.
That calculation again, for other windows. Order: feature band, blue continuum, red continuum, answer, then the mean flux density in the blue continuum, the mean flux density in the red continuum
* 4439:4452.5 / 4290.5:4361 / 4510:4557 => -0.5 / 153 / 221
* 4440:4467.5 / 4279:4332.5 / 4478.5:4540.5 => 0.3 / 147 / 216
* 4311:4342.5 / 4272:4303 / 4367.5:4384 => 1.0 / 148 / 179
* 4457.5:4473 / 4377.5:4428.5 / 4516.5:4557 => -0.3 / 179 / 217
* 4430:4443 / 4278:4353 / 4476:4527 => -0.2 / 151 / 216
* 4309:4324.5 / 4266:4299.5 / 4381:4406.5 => 1.1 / 155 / 171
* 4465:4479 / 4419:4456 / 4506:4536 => -0.6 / 195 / 221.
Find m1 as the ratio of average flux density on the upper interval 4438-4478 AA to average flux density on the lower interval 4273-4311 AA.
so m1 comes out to 1.41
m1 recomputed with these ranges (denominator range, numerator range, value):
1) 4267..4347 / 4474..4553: 1.43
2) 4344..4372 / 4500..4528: 1.26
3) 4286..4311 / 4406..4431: 1.37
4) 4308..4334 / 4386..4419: 1.17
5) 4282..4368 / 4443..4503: 1.29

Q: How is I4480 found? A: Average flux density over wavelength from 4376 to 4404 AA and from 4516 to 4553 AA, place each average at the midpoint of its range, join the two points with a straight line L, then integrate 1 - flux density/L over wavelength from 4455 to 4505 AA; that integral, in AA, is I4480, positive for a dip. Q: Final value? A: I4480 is -0.8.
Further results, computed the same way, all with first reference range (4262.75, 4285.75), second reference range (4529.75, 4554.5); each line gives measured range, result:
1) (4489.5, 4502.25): 0.51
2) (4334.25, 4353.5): 1.80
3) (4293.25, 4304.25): 2.24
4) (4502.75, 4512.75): -1.10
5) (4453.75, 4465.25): 0.79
